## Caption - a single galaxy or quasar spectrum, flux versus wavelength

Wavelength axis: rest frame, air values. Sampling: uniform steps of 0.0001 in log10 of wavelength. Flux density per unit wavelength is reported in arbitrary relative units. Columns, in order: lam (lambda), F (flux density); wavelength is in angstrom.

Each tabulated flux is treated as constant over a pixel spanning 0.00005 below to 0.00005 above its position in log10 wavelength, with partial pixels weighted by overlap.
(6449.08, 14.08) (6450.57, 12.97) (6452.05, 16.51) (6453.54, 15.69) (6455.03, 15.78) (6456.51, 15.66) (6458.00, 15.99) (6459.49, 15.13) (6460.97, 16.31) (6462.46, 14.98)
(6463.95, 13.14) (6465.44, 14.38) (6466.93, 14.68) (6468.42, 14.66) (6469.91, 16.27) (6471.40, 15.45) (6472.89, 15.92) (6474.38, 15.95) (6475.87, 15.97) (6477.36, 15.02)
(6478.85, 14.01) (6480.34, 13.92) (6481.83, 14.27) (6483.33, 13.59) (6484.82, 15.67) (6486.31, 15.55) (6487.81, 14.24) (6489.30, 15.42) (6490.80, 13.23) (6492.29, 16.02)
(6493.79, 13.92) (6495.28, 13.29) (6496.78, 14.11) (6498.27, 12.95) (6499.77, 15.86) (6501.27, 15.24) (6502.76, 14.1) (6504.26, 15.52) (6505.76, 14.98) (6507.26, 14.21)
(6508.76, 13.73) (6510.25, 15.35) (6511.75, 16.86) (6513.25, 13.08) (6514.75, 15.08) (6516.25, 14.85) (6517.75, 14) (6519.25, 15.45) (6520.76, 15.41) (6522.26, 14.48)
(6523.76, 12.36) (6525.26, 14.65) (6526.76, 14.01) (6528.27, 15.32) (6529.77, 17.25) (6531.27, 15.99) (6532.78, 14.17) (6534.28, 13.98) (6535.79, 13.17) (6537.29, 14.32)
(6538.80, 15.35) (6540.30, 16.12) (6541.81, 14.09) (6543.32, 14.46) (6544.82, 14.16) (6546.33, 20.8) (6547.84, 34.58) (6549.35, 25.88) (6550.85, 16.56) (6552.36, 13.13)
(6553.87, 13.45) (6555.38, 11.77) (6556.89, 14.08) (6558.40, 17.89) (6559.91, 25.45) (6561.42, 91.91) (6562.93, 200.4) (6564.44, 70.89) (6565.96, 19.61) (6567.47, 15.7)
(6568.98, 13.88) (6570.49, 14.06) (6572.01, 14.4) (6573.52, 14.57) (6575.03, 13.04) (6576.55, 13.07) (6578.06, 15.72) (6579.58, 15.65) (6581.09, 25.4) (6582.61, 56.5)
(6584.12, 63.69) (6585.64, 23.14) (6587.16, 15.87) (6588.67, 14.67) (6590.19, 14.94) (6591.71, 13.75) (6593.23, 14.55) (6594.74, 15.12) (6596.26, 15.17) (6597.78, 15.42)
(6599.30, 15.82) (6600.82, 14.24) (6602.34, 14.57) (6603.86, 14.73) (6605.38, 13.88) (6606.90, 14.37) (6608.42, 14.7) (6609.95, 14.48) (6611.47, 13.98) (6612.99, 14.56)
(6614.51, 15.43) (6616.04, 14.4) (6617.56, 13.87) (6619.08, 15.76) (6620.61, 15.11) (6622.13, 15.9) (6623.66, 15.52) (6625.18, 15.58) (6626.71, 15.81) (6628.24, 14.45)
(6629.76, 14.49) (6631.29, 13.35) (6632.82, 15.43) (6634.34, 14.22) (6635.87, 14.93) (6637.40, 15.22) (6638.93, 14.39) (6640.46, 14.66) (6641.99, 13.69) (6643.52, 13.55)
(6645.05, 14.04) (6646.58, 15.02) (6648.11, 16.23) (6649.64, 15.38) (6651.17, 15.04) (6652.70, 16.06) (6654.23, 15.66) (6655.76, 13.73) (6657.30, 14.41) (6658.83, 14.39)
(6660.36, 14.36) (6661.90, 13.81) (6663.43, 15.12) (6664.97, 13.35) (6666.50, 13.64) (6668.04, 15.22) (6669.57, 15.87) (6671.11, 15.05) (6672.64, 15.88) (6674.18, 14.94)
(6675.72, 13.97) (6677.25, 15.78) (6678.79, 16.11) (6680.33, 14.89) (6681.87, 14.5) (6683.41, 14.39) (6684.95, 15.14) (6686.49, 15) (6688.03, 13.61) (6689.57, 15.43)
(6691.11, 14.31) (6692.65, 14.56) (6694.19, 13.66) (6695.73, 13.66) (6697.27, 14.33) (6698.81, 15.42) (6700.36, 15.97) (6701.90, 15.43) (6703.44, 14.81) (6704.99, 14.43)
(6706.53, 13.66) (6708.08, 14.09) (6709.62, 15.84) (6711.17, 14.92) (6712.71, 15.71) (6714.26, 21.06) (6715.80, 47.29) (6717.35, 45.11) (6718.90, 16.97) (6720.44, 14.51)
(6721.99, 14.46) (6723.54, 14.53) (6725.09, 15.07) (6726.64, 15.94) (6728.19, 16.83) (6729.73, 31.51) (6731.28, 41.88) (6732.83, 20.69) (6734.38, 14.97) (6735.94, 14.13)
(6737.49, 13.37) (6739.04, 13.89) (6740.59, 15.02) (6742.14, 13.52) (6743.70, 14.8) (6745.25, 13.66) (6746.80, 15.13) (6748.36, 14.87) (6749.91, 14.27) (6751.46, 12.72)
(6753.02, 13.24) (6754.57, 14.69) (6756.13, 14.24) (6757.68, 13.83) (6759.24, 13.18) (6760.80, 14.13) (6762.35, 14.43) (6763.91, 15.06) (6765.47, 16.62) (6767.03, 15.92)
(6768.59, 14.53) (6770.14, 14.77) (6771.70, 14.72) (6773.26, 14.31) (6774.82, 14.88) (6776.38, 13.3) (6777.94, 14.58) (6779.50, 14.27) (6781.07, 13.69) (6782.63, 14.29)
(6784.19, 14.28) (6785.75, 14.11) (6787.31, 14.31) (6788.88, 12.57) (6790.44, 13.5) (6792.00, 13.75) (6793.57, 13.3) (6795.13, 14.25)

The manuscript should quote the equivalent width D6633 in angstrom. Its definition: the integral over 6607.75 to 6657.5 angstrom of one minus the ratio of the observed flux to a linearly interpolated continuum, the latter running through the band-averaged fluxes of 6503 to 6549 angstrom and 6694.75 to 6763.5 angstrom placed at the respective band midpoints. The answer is 5.1 angstrom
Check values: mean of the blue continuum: 15.7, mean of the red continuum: 17.3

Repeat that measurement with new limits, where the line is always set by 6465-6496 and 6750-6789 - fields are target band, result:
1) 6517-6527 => 0.3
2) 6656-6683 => -0.5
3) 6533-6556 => -3.2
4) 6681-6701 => -0.2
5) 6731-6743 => -2.6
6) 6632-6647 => 0.0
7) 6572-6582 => -1.4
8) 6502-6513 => -0.1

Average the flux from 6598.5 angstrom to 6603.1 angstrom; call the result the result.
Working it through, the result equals 14.9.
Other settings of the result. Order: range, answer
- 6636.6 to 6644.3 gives 14.3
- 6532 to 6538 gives 13.9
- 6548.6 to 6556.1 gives 16.2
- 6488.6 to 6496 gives 14.4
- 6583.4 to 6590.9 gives 26.3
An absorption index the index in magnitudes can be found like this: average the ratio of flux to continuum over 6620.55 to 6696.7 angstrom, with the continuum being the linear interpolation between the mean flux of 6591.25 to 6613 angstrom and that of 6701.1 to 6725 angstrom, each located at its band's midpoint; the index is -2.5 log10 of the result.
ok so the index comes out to 0.15 mag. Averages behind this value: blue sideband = 14.6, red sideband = 19.4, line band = 14.8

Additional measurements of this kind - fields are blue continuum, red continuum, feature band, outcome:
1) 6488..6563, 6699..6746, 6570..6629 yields 0.085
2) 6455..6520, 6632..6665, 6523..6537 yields 0.020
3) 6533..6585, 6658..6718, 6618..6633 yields 0.420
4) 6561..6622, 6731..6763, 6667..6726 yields 0.098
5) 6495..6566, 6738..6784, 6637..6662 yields 0.238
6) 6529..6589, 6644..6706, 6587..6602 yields 0.477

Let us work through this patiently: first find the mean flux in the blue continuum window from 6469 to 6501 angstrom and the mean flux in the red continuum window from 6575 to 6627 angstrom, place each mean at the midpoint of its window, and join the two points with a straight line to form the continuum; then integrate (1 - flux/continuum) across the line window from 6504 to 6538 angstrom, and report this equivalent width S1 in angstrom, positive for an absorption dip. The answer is 2.4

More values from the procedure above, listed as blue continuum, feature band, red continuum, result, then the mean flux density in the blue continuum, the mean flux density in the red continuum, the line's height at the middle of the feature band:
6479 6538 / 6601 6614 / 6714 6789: 0.9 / 14.6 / 16.9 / 15.6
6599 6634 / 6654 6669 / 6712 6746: 2.3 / 14.8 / 20.2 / 17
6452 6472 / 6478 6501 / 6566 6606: 2.4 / 15.3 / 18.9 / 16.1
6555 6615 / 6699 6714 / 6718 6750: 2.9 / 25.9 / 17.3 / 18.9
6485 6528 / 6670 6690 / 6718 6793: 0.3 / 14.6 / 15.5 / 15.2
